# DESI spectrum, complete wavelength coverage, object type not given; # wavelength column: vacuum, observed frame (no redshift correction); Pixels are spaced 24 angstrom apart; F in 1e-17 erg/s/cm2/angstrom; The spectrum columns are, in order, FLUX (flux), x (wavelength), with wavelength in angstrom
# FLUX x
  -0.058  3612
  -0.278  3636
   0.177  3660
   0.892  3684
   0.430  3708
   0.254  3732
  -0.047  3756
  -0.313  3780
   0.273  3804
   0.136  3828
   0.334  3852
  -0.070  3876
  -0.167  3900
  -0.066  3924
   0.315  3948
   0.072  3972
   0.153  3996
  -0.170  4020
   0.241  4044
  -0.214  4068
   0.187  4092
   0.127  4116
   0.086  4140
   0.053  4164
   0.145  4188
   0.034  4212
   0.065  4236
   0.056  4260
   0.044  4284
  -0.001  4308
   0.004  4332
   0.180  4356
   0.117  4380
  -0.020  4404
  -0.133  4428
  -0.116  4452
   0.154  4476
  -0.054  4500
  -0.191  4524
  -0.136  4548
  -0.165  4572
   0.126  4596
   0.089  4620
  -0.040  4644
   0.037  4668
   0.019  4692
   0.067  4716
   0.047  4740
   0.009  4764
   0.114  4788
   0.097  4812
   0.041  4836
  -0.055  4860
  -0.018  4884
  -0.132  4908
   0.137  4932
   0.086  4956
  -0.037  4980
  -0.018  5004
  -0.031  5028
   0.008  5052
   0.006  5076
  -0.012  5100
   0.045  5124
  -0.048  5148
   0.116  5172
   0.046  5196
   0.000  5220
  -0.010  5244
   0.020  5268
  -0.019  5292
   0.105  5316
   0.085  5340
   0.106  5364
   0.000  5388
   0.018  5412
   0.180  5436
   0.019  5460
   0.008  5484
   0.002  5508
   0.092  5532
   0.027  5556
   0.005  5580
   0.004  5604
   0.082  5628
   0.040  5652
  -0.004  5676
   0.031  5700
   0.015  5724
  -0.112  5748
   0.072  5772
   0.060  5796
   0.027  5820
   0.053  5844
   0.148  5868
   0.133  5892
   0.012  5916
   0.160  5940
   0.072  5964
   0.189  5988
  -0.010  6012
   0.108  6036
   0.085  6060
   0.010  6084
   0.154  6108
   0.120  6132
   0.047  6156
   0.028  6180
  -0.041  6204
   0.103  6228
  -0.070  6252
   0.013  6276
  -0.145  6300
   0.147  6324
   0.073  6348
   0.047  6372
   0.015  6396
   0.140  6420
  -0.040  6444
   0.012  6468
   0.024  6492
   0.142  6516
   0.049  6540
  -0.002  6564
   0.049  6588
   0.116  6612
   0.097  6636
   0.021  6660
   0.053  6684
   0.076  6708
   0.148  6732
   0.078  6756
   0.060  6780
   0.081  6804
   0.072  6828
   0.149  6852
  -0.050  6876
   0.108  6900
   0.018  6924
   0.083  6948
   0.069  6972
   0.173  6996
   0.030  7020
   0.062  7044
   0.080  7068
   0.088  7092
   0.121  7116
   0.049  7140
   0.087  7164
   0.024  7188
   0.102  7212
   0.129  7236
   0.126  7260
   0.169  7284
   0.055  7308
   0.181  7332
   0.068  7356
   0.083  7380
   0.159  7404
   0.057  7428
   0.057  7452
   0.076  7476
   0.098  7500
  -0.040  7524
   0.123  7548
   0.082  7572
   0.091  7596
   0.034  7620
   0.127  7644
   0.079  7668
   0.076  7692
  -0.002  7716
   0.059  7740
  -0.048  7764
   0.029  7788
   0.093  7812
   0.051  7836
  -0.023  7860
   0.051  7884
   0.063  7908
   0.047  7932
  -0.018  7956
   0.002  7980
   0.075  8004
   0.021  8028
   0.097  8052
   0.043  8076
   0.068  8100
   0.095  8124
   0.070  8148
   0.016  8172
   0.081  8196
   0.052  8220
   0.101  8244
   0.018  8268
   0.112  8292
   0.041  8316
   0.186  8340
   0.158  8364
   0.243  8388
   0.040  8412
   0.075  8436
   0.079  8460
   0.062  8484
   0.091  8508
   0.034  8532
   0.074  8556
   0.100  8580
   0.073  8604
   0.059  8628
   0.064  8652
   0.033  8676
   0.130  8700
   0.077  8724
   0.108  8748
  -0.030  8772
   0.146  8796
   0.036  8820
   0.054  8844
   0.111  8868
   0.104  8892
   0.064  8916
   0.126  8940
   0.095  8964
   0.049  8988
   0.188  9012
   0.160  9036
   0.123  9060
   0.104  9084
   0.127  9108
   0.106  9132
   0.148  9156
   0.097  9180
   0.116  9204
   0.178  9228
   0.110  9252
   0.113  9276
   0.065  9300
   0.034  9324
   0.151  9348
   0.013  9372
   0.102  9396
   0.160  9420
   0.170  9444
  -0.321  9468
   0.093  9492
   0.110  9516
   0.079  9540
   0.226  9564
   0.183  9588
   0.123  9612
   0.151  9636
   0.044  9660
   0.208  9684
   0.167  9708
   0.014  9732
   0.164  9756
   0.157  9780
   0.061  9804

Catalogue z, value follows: 1.25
